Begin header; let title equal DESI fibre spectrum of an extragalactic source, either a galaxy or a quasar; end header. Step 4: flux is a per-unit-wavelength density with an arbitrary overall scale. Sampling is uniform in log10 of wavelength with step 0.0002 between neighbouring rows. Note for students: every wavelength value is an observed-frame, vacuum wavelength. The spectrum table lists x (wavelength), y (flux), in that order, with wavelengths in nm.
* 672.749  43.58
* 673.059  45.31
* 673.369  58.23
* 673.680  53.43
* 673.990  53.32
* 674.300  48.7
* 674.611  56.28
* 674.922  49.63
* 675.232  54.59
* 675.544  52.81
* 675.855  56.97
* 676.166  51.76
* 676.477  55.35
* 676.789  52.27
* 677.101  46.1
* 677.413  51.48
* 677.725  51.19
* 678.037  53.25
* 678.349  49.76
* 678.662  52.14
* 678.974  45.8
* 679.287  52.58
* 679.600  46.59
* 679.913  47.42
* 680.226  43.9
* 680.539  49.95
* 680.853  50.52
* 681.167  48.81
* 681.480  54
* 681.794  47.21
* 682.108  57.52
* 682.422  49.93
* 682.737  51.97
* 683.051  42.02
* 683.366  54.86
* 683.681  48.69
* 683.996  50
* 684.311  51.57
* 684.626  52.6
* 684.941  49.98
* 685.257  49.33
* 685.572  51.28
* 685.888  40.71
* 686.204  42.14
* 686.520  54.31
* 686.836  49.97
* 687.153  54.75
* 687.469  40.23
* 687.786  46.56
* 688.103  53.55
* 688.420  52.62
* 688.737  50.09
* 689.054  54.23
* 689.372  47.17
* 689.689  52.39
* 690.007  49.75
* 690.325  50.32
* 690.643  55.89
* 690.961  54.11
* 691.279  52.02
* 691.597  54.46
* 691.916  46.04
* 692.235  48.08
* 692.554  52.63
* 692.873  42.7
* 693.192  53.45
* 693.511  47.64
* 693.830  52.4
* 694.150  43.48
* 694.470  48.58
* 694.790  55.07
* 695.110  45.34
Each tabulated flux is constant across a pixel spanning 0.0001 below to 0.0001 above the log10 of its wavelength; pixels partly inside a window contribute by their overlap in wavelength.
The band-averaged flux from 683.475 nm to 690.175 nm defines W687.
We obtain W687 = 49.7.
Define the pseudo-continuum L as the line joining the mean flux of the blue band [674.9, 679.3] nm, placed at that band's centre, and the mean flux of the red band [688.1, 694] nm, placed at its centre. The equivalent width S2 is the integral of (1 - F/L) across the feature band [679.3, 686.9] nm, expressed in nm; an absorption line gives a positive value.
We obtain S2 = 0.29 nm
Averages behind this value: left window 51.7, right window 50.9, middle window 49.4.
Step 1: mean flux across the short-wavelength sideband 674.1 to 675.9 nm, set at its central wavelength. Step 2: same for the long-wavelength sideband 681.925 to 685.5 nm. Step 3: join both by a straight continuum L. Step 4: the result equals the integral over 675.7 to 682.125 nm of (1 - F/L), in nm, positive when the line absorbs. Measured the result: 0.175 nm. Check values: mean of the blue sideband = 52.9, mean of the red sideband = 50.8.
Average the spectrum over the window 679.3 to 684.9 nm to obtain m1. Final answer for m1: 49.9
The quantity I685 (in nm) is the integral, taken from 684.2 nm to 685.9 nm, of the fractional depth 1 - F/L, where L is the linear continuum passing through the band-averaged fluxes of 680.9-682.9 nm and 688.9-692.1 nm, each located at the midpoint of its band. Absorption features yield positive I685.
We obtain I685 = 0.05 nm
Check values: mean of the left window 51.5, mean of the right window 51.6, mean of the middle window 49.9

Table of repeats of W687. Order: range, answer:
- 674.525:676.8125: 53.7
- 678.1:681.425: 49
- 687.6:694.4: 50.4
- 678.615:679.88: 48.9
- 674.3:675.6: 52.8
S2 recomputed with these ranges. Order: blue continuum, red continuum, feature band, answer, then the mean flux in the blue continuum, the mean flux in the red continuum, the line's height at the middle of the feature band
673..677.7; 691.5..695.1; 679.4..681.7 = 0.12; 52.5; 49.2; 51.6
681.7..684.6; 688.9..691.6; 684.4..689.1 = 0.18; 50.6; 52.1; 51.4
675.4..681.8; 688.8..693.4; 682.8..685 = 0.03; 50.5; 50.9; 50.7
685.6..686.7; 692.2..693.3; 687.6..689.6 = -0.13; 46.5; 49.1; 47.5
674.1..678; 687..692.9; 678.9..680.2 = 0.10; 52.3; 50.6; 51.9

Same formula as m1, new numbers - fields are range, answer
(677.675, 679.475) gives 50.7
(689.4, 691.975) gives 51.9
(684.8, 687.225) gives 48.8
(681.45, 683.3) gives 50.4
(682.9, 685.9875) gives 49.3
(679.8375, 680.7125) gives 47.1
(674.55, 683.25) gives 50.7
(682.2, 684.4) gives 50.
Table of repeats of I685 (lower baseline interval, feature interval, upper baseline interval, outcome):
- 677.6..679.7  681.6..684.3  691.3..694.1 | -0.02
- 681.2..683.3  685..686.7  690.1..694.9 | 0.09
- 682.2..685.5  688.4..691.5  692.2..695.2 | -0.15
